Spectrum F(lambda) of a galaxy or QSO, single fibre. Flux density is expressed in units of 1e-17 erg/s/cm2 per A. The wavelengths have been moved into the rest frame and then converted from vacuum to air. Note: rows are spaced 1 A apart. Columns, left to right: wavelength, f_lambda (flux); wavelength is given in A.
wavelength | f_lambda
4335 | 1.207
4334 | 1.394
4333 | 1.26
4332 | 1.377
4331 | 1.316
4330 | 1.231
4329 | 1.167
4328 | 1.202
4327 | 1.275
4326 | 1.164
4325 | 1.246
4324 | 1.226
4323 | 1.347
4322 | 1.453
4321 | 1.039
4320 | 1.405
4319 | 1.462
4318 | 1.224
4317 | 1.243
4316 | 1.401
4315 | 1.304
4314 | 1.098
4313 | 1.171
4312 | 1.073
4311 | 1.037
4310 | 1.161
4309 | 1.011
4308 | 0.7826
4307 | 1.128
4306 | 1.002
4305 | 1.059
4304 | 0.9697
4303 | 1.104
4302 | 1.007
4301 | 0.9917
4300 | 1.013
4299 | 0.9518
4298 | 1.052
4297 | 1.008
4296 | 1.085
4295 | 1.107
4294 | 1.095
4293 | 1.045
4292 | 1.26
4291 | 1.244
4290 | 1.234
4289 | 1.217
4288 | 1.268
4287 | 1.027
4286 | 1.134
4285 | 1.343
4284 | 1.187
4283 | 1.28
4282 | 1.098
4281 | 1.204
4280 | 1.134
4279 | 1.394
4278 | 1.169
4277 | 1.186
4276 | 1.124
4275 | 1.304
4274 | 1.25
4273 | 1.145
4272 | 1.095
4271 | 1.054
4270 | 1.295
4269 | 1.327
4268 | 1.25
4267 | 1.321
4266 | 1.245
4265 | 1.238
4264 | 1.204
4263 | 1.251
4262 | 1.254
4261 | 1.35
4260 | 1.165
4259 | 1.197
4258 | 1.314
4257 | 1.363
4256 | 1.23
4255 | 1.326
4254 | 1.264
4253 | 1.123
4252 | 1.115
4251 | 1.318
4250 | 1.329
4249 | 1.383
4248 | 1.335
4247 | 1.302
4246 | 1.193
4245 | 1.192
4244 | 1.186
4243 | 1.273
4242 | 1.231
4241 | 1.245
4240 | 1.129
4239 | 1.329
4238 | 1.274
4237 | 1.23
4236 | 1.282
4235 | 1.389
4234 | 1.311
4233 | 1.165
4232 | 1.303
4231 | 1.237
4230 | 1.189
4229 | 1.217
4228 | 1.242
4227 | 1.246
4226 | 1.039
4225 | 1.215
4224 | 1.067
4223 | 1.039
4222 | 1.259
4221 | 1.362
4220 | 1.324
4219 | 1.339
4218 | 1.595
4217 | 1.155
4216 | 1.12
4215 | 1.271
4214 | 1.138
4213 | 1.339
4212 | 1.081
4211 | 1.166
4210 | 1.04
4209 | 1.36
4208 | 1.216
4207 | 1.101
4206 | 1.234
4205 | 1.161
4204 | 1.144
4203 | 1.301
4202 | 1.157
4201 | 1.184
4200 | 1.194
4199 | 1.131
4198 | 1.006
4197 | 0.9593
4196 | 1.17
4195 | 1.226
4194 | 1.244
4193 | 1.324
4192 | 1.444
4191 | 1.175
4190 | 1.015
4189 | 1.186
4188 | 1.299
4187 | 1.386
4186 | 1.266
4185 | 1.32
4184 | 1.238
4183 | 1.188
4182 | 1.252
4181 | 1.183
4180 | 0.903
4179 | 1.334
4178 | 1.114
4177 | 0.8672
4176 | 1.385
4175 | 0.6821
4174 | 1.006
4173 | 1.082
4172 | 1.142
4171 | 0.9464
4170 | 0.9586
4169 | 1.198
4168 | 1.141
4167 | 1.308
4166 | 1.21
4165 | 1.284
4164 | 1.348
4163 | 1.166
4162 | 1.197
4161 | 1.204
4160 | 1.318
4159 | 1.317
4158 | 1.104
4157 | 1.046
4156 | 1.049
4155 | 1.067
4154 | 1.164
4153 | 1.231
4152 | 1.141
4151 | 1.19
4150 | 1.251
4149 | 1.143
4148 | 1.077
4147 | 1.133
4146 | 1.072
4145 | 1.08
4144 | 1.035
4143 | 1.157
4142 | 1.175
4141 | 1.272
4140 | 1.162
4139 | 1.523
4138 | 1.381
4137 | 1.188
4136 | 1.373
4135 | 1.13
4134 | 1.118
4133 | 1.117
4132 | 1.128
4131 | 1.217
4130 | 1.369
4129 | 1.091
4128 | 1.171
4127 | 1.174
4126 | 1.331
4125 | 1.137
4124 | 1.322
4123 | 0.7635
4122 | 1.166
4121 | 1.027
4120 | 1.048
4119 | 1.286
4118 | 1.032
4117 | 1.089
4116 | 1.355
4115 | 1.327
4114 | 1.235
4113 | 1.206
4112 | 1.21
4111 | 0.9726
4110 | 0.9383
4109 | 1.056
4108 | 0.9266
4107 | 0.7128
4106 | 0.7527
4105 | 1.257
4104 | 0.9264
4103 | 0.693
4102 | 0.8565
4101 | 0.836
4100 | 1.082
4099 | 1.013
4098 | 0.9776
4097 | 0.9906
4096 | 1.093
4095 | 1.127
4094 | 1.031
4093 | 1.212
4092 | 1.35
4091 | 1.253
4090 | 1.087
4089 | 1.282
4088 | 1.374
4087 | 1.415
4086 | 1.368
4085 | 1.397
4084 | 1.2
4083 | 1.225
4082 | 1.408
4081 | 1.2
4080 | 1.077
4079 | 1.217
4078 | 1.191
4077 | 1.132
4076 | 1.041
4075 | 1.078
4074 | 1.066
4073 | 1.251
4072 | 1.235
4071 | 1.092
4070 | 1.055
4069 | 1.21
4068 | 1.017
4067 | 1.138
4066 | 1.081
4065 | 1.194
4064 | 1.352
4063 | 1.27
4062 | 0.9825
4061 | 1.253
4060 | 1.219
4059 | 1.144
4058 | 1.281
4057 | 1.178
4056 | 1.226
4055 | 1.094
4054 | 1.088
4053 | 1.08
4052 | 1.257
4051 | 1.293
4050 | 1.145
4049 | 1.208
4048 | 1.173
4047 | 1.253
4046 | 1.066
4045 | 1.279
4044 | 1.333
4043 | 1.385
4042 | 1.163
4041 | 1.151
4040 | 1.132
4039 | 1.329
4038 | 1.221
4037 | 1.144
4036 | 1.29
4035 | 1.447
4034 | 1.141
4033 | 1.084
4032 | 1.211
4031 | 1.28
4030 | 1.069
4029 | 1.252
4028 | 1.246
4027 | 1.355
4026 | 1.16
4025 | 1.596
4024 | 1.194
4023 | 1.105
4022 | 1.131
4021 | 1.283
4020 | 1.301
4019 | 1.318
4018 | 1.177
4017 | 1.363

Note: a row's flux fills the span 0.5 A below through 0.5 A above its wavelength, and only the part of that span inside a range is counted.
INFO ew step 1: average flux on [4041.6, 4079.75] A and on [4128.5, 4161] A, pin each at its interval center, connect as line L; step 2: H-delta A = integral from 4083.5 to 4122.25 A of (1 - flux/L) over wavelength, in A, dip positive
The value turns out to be 2.4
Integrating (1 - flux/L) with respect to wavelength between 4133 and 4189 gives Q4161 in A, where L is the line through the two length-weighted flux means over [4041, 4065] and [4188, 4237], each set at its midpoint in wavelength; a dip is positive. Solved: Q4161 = 1.7 A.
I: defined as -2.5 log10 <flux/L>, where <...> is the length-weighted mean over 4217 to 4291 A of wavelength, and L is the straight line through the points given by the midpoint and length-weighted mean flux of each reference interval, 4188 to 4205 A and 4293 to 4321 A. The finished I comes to -0.087 mag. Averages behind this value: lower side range 1.18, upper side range 1.11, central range 1.24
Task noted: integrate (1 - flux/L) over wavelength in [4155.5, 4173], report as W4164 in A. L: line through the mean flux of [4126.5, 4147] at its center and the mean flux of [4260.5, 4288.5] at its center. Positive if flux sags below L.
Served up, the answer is 0.4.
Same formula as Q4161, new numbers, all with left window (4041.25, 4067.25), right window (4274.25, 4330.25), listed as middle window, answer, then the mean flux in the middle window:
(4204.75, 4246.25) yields -1.9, 1.23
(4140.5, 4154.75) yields 0.4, 1.15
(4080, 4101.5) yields 0.2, 1.18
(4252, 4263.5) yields -0.8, 1.25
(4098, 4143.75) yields 2.8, 1.12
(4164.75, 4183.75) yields 1.1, 1.11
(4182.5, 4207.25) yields -0.5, 1.2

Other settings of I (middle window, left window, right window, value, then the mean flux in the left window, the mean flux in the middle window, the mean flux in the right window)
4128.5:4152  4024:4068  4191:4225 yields 0.018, 1.21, 1.19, 1.21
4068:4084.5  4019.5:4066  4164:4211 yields 0.039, 1.22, 1.16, 1.17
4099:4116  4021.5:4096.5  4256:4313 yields 0.182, 1.2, 1.01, 1.16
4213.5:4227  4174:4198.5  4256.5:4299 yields -0.040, 1.17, 1.23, 1.2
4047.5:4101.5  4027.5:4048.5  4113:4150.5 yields 0.031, 1.22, 1.17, 1.18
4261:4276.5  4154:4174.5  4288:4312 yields -0.128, 1.15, 1.23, 1.07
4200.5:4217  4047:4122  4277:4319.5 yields -0.046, 1.14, 1.19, 1.14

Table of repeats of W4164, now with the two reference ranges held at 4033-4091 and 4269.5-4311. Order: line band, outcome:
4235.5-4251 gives -1.6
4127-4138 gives -0.2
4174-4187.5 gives 0.1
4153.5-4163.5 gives 0.1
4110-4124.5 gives 0.6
